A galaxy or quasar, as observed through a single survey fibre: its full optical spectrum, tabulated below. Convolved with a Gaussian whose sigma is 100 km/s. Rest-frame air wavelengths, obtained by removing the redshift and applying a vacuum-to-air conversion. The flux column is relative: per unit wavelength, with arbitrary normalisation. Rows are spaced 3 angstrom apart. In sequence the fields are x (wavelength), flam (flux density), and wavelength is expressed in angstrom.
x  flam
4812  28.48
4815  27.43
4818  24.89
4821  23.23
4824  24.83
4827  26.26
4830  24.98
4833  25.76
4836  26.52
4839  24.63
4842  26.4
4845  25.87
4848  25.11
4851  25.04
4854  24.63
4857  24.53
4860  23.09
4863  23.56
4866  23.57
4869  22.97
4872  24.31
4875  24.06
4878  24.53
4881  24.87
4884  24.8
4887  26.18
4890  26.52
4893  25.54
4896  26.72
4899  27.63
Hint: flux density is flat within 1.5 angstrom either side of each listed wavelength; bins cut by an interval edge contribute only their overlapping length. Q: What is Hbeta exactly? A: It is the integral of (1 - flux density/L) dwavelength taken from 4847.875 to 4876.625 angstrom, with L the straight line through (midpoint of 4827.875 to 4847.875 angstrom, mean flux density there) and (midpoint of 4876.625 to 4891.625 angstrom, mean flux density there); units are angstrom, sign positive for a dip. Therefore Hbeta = 1.7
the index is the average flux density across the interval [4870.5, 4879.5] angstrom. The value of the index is 24.3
